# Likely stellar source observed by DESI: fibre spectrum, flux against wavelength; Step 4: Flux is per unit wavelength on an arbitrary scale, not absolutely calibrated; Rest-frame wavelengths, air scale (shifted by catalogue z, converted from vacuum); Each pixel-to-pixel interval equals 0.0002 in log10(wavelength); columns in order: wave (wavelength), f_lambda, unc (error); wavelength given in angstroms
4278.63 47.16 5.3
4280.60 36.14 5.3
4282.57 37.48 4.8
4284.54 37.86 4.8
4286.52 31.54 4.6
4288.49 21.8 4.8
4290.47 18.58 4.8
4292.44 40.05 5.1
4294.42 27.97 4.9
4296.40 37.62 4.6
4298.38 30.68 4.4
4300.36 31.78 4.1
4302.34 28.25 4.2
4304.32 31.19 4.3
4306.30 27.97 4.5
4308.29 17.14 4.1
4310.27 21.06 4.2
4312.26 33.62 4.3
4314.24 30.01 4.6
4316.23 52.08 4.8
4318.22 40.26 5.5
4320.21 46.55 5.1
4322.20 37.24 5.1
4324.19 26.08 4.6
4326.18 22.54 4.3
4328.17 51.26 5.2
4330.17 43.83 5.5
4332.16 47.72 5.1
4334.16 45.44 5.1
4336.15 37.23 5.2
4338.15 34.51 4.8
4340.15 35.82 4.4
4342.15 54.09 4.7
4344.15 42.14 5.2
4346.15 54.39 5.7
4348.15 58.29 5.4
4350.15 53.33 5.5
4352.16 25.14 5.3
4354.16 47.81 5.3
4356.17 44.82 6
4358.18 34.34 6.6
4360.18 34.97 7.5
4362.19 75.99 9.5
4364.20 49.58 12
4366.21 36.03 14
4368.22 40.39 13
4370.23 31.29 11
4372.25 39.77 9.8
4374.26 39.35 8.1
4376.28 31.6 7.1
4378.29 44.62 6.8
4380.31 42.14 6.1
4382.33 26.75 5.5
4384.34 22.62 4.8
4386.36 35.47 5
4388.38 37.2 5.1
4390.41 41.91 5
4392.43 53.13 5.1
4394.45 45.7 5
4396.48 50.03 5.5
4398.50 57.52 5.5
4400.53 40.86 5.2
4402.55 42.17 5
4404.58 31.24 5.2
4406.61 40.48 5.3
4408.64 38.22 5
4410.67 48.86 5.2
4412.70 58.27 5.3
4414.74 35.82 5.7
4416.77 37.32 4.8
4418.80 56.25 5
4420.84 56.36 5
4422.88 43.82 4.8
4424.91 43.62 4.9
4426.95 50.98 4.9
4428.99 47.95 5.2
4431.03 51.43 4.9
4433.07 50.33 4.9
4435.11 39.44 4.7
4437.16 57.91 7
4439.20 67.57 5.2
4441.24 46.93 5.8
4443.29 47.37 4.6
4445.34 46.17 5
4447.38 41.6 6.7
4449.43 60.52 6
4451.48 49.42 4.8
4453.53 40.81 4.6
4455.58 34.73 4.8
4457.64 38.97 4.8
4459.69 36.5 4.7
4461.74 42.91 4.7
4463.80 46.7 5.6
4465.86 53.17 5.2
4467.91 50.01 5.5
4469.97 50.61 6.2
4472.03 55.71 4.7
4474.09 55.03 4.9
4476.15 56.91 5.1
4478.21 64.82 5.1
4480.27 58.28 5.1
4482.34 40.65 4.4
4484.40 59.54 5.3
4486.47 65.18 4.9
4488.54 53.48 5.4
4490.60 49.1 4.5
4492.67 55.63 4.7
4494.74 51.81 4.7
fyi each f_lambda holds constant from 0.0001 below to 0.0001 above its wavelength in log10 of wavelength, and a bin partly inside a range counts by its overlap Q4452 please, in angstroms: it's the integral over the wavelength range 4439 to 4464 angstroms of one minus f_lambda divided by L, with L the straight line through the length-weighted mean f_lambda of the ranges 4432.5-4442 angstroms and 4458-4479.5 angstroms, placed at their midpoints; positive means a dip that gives 3.1 angstroms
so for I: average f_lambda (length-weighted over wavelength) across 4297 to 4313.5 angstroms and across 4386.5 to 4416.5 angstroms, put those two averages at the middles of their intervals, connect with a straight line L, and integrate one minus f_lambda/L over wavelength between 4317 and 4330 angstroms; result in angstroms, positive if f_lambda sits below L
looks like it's -2.9 angstroms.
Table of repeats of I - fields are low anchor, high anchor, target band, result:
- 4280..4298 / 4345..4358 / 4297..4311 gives 3.2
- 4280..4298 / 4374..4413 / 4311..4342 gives -3.5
